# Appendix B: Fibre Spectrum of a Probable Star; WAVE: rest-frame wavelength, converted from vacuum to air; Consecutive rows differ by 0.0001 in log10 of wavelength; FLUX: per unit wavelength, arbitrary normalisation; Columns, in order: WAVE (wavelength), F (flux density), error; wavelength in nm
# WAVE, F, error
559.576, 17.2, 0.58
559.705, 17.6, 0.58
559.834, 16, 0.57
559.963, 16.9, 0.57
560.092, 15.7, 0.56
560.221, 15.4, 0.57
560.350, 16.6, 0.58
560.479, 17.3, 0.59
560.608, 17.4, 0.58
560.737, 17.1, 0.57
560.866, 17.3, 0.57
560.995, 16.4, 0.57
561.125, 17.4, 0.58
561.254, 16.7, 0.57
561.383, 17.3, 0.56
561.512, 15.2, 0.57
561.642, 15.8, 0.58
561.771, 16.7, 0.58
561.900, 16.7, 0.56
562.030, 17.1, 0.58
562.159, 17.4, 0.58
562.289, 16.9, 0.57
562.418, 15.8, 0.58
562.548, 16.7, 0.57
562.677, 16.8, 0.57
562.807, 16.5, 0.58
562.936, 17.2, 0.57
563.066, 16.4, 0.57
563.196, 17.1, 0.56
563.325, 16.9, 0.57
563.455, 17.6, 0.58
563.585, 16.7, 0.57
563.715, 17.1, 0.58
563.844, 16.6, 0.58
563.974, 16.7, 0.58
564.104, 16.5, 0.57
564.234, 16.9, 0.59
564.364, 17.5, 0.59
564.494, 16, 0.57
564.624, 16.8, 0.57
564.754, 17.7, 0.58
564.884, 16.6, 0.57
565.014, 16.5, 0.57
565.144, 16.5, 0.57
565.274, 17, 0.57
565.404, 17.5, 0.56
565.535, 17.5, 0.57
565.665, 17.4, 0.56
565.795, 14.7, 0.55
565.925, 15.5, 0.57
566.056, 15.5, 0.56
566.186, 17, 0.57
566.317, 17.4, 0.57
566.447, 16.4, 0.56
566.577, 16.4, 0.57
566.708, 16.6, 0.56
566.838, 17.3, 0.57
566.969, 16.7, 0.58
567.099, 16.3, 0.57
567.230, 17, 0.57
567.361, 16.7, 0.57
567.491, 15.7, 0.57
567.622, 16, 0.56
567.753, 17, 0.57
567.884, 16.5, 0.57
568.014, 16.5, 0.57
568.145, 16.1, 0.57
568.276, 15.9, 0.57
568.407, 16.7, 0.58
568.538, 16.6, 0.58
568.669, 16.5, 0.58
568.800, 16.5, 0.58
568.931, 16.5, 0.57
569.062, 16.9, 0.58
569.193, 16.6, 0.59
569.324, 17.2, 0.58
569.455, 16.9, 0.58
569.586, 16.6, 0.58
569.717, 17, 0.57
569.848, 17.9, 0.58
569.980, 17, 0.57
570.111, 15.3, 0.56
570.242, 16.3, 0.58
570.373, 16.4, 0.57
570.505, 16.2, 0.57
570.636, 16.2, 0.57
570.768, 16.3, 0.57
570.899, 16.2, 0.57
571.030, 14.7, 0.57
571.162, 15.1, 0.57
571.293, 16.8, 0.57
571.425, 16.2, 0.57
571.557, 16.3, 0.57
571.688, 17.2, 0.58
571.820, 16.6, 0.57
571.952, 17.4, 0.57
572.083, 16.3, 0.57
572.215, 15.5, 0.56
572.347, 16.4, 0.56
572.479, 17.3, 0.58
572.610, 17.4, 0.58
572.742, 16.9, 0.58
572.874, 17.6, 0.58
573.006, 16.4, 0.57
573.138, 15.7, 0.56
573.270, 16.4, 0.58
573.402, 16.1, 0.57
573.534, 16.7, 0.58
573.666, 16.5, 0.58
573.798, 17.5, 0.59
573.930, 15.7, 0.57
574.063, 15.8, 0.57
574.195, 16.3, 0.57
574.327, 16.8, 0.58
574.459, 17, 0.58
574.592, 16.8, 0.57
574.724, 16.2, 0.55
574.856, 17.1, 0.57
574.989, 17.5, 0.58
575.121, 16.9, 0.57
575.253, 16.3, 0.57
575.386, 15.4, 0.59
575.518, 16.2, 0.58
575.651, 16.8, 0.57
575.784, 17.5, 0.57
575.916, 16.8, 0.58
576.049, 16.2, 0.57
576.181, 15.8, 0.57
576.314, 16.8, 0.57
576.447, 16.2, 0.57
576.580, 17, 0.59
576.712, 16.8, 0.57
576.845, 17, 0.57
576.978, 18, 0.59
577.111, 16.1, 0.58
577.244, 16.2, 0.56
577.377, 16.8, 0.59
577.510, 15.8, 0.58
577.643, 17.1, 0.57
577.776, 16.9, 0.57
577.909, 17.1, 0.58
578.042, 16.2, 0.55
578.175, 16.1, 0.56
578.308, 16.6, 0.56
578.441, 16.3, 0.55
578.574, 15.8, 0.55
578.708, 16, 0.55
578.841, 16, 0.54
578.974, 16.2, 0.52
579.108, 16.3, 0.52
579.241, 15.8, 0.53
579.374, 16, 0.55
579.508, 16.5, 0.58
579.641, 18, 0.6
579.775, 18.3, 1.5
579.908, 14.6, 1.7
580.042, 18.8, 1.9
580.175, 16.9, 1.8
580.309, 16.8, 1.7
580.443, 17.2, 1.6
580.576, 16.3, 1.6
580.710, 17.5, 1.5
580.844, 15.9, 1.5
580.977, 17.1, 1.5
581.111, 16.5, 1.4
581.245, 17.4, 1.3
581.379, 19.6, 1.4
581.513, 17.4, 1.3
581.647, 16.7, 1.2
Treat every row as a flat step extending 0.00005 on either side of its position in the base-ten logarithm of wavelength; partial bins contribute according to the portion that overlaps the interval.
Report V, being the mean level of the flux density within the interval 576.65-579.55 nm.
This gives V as 16.4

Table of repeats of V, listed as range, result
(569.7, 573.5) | 16.4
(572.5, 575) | 16.6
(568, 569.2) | 16.5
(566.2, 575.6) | 16.5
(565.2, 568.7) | 16.5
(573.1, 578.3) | 16.6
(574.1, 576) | 16.7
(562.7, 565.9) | 16.8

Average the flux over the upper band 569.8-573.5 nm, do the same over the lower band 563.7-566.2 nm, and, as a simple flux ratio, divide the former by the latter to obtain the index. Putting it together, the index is 0.99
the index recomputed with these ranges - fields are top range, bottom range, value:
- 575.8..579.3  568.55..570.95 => 0.99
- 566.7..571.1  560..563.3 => 0.99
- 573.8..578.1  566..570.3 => 1.00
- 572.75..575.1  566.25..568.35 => 1.00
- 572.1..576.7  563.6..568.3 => 1.00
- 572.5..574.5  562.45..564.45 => 0.99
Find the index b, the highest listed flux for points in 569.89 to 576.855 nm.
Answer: 17.6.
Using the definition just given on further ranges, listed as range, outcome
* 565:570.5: 17.9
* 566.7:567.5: 17.3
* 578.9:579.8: 18.3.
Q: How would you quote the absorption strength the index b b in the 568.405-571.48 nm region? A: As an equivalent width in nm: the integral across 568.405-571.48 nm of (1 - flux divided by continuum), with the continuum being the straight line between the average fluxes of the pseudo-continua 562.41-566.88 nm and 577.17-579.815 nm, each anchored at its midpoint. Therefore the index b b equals 0.04 nm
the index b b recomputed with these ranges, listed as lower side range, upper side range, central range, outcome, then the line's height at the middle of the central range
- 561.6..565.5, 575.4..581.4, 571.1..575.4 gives 0.041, 16.7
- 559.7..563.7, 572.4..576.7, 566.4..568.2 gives 0.017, 16.7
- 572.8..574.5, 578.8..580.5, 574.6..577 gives -0.014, 16.6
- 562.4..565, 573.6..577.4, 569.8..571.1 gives 0.037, 16.7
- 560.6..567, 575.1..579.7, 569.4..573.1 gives 0.022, 16.6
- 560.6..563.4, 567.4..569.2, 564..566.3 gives -0.011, 16.6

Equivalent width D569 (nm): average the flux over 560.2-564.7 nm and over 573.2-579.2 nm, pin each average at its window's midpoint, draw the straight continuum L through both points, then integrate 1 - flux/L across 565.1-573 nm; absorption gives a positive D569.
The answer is 0.05 nm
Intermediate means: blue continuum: 16.8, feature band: 16.5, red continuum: 16.5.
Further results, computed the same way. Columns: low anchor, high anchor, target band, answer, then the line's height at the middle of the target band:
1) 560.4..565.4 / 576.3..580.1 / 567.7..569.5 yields 0.02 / 16.7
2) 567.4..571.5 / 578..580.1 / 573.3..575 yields -0.02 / 16.4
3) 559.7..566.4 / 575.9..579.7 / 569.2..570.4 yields -0.01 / 16.6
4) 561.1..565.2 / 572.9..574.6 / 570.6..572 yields 0.02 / 16.5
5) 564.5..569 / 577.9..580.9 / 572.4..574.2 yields 0.00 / 16.6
